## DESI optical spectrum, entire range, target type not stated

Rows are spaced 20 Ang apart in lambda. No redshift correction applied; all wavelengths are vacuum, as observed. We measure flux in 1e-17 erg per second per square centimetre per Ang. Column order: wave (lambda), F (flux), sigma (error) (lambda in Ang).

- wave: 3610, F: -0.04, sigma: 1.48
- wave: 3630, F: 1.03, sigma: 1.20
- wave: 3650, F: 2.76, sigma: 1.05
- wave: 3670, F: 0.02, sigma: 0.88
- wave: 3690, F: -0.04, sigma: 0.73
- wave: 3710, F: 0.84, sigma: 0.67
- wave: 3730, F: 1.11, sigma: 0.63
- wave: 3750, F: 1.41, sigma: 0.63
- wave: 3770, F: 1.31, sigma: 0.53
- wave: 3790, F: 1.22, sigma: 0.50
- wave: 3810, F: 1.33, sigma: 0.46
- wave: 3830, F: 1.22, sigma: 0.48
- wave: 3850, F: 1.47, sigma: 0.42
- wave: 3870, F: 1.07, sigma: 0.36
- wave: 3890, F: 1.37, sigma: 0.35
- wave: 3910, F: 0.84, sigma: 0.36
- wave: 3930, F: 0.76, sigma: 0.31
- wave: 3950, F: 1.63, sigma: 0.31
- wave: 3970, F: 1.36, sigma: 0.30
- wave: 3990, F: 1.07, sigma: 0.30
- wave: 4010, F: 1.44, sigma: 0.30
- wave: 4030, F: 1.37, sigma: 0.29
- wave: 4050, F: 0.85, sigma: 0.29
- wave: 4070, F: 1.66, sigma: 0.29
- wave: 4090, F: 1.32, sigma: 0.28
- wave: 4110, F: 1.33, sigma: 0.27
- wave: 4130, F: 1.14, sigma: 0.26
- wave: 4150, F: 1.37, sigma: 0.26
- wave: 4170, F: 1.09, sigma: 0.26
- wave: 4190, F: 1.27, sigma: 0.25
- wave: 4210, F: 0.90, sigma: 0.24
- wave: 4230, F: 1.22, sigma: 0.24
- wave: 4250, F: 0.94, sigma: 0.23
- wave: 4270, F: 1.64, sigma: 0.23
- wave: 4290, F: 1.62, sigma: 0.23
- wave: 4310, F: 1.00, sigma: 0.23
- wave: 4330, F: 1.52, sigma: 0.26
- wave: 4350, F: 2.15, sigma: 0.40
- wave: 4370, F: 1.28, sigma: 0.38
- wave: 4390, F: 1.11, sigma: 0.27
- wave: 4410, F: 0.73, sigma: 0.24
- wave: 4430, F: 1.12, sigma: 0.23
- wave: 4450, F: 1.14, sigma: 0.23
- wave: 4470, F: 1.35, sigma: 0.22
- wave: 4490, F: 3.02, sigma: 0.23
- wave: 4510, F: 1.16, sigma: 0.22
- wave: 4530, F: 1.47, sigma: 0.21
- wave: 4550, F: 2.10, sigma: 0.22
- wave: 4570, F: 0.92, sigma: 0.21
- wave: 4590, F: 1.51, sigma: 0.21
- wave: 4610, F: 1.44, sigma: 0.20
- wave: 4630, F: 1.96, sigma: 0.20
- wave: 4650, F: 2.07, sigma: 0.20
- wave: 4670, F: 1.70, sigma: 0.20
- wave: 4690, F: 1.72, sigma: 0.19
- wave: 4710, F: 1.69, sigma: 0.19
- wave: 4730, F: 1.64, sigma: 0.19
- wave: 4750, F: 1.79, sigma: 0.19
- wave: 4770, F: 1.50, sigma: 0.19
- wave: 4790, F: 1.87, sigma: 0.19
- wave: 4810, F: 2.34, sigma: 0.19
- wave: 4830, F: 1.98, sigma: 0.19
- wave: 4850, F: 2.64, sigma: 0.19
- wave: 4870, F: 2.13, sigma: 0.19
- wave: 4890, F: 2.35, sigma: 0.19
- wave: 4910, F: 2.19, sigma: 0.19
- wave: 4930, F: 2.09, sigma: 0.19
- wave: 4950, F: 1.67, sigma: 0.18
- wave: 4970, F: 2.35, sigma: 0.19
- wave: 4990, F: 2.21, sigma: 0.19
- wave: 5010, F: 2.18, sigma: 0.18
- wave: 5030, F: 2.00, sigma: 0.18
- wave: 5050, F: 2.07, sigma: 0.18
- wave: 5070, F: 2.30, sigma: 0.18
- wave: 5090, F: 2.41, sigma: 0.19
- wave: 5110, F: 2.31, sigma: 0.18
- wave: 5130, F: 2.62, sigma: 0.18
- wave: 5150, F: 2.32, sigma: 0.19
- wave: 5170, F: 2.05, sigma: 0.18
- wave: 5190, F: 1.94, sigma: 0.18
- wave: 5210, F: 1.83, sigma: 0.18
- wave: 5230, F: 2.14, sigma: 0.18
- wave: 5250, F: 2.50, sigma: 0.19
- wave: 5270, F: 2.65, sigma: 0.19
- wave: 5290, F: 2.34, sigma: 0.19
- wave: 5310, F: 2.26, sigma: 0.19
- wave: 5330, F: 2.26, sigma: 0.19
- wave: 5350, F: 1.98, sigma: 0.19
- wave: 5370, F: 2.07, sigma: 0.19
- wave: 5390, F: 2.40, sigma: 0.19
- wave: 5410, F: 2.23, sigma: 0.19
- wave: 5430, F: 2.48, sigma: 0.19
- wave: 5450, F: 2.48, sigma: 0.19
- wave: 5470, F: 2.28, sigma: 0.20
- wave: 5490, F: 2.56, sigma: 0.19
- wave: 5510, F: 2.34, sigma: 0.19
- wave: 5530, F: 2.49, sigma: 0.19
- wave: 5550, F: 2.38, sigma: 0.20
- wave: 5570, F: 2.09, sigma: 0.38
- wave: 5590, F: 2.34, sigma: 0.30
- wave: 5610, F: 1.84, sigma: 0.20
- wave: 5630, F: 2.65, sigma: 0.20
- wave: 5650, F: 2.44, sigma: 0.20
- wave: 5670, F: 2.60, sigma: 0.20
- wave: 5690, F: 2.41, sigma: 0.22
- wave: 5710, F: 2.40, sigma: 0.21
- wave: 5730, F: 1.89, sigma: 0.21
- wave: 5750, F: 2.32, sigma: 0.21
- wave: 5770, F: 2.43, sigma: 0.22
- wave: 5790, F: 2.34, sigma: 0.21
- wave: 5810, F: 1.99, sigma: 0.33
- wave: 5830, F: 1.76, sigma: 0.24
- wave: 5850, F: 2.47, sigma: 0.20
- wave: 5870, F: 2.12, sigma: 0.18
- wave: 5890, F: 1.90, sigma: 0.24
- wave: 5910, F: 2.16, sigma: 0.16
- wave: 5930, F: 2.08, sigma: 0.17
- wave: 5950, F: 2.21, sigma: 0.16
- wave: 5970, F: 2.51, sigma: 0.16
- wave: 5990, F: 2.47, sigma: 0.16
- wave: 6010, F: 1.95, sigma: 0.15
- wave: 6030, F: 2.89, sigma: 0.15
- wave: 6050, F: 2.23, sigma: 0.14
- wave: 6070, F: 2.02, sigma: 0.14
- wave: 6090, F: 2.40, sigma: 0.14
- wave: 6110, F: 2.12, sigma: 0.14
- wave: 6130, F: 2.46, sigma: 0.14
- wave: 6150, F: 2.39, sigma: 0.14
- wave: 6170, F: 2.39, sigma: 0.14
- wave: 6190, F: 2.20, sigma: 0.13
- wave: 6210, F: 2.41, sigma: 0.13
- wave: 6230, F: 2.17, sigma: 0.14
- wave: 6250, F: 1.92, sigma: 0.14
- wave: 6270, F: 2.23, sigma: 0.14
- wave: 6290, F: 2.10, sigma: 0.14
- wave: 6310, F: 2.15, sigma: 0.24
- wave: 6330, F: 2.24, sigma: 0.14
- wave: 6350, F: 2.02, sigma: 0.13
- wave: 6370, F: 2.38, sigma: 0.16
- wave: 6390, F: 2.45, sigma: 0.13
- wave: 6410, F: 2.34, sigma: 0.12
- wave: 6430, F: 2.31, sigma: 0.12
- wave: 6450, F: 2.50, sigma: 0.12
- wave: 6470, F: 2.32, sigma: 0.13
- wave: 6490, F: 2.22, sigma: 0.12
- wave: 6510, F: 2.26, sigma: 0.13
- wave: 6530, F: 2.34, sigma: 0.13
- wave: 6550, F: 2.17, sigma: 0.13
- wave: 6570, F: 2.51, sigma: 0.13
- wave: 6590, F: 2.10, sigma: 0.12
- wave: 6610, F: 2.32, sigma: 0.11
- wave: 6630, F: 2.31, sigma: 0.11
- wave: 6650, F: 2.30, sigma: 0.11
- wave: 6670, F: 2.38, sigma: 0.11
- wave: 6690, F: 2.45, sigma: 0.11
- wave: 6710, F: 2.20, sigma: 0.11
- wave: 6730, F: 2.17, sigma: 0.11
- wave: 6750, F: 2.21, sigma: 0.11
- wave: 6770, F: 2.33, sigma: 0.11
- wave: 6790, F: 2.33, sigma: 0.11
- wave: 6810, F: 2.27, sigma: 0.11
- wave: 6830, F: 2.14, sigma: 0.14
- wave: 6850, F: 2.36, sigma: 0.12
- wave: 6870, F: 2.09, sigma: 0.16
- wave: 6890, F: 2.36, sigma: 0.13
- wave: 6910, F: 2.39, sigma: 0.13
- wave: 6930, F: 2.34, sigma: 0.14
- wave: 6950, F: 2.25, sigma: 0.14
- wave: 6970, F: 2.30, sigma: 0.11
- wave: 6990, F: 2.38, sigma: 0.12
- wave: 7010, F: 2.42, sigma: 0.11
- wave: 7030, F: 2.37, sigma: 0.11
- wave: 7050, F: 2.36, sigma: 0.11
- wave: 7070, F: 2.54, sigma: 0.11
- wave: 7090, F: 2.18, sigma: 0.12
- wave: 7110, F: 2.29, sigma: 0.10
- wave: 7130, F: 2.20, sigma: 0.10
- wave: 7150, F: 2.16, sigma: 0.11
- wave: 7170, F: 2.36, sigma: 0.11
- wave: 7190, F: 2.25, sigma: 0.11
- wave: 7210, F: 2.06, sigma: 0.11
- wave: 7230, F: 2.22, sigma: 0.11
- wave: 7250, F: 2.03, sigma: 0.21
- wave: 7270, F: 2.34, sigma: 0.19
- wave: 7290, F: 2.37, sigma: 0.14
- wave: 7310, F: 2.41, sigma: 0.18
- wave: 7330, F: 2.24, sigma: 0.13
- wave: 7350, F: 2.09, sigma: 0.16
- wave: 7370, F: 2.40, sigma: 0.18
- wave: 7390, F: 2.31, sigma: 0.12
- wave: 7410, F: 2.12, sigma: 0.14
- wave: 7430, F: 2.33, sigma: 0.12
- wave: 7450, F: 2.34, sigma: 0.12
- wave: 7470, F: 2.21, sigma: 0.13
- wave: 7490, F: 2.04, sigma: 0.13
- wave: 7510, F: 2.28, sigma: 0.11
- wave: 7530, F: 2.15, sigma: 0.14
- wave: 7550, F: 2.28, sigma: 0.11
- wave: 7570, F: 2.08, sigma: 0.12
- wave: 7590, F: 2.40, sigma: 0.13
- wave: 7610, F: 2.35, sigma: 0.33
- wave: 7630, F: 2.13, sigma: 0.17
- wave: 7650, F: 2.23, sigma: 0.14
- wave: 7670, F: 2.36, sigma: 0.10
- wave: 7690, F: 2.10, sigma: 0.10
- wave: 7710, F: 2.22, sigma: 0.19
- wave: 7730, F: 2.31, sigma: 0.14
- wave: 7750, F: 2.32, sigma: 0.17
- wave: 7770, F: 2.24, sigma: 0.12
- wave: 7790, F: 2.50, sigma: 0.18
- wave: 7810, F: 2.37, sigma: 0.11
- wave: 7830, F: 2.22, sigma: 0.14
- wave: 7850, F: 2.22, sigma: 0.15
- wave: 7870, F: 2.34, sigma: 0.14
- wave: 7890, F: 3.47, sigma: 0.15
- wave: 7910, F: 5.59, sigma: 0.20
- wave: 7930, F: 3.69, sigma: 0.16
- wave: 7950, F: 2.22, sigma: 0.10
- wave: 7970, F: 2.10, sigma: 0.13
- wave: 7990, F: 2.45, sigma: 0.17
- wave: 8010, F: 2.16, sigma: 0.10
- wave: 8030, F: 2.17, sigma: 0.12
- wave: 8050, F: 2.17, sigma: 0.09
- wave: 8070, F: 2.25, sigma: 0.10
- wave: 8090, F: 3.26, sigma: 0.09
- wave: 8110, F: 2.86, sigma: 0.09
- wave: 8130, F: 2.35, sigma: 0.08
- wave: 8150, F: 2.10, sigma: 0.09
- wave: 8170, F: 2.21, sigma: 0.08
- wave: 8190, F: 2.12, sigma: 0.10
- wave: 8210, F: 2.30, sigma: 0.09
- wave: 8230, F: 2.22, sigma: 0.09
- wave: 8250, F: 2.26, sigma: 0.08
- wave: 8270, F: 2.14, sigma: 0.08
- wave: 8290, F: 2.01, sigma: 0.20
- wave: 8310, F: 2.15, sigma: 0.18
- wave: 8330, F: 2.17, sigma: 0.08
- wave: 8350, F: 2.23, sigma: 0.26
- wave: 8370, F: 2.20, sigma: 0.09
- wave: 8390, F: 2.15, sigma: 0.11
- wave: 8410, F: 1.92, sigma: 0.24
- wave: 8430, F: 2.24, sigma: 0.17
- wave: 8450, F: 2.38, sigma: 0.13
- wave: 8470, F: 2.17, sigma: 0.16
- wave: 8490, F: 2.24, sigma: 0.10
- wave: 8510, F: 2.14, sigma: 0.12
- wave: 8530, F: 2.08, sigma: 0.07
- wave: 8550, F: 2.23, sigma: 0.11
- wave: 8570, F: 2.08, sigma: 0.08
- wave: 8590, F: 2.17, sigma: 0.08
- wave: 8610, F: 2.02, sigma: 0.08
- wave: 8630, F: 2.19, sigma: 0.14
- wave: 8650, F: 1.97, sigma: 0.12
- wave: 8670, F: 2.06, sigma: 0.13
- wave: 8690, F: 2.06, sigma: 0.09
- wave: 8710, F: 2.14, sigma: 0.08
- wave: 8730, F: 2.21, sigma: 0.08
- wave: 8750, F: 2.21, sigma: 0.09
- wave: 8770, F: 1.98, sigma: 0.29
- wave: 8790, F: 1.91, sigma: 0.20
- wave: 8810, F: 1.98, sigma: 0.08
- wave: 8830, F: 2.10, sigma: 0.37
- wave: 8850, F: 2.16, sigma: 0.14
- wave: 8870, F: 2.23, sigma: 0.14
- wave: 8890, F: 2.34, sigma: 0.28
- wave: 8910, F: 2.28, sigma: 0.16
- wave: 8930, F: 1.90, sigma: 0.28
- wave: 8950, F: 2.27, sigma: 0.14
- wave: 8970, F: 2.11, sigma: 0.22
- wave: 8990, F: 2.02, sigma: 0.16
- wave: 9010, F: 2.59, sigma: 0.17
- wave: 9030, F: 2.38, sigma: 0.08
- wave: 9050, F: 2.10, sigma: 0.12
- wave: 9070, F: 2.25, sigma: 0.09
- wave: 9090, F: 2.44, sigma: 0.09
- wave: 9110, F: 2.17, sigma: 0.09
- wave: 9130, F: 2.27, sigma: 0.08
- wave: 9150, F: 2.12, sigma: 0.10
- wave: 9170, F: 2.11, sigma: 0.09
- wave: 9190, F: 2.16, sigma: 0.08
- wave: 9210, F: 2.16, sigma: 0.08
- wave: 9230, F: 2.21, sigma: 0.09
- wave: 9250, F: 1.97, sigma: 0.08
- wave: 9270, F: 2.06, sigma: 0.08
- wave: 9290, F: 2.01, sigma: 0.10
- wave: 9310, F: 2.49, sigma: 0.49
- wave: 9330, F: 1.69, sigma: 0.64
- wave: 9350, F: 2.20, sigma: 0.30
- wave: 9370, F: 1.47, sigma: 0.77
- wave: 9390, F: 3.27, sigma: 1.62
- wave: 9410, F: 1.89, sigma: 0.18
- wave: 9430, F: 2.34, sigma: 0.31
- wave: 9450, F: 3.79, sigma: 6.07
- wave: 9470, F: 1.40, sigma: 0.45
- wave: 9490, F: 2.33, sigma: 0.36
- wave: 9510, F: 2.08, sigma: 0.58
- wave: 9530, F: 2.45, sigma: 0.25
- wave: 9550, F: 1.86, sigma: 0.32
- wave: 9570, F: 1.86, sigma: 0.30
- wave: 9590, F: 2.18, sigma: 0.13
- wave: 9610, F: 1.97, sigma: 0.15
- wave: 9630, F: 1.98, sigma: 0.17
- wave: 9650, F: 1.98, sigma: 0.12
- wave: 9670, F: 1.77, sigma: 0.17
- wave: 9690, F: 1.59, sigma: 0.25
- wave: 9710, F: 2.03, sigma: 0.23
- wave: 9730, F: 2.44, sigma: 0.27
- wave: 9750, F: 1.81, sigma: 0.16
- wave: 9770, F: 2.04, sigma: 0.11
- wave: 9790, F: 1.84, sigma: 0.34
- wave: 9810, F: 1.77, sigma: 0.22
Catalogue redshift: 0.204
